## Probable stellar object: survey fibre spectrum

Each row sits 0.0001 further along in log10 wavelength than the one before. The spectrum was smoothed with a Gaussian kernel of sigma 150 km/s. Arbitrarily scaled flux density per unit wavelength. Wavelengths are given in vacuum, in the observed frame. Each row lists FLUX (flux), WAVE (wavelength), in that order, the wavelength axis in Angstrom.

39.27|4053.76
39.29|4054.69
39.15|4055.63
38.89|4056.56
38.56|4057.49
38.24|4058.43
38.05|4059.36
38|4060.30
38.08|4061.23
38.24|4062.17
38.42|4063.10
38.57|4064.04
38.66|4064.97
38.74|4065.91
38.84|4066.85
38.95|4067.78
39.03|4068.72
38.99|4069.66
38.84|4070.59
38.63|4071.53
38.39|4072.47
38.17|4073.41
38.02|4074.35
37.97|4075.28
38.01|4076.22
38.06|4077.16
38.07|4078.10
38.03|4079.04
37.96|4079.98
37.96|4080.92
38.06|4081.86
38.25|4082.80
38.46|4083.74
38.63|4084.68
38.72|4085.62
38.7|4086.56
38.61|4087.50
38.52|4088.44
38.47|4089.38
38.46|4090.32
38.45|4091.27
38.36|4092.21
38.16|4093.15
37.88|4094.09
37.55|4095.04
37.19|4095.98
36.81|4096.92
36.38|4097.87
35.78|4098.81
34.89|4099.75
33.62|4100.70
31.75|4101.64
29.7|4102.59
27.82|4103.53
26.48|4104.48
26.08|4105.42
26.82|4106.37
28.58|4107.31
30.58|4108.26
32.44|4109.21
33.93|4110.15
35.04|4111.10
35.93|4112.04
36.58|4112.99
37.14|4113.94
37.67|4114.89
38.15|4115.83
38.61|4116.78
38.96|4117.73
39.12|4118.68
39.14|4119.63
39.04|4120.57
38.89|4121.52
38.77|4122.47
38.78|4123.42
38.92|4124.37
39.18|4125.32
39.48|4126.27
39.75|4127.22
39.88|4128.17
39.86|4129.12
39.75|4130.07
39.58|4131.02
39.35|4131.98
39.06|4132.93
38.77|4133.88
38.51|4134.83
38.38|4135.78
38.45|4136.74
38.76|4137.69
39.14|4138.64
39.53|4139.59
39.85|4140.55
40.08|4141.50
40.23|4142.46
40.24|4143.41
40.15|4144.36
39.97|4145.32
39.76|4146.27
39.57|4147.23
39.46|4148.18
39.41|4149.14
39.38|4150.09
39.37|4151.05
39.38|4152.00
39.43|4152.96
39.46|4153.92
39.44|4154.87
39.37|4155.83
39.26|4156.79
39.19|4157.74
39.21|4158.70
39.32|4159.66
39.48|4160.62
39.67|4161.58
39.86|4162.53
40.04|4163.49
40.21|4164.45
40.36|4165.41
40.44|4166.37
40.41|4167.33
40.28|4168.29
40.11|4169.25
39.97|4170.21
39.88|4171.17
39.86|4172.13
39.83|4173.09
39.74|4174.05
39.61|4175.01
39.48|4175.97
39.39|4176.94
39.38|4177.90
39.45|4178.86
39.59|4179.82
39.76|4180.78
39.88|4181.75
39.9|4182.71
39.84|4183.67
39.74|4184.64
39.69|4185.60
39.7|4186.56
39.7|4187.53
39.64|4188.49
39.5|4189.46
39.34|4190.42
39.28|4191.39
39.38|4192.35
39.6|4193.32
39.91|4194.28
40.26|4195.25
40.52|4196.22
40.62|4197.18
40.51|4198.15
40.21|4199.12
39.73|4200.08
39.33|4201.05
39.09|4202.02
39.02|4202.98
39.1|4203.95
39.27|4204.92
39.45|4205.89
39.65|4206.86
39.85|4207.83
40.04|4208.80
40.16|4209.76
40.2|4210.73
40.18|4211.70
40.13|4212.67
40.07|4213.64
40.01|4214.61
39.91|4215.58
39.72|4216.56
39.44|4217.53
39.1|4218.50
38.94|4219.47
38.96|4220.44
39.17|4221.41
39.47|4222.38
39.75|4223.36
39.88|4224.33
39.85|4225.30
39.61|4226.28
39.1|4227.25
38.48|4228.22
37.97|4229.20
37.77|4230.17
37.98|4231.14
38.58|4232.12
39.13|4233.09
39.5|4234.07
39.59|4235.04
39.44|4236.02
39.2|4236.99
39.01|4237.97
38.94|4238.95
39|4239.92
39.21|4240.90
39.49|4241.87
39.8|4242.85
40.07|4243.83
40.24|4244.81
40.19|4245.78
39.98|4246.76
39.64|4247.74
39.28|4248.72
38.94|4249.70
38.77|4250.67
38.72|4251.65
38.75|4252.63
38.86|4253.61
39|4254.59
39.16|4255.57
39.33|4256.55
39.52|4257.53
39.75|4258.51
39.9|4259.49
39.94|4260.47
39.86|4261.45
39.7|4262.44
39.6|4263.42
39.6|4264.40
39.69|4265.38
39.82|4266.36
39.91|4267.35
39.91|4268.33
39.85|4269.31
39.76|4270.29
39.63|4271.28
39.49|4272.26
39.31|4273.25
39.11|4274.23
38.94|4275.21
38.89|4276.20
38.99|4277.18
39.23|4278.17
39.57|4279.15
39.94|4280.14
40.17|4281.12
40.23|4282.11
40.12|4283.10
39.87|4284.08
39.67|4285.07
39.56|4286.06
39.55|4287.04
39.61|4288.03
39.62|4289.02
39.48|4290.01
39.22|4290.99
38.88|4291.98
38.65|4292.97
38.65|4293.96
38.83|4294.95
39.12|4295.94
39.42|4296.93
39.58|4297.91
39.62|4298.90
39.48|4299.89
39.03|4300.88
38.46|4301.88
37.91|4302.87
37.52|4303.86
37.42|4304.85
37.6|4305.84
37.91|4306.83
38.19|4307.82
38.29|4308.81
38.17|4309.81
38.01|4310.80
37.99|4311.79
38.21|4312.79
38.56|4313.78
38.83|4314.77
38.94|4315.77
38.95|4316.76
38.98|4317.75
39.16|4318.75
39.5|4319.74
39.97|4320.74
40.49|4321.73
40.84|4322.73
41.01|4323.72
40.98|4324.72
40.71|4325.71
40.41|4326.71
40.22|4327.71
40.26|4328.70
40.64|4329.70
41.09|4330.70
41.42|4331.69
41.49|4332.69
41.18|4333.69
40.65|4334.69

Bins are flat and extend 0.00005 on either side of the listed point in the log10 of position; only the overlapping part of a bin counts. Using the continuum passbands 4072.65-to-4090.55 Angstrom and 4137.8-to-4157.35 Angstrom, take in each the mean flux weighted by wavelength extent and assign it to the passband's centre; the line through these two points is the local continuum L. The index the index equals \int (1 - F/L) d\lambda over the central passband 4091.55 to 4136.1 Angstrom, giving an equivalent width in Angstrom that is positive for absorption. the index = 3.1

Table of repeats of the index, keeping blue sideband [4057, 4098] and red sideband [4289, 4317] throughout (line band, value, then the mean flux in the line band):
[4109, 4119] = 0.4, 36.8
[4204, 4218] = -0.5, 39.8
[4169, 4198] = -1.0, 39.8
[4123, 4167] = -1.3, 39.5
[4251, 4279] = -0.6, 39.4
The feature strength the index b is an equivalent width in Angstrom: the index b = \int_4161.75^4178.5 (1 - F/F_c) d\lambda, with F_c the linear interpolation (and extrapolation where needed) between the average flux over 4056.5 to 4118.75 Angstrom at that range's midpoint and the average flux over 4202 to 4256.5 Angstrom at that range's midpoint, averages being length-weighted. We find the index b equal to -0.7 Angstrom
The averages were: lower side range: 36.6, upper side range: 39.4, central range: 39.9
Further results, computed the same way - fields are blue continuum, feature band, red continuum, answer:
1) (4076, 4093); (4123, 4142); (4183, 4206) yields -0.2 Angstrom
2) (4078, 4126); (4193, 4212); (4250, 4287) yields -0.8 Angstrom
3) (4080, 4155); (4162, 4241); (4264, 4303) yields -2.4 Angstrom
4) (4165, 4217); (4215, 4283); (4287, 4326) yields 0.0 Angstrom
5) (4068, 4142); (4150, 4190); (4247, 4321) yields -1.9 Angstrom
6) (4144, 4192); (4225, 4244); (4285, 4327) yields 0.2 Angstrom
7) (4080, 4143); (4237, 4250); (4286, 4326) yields -0.4 Angstrom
